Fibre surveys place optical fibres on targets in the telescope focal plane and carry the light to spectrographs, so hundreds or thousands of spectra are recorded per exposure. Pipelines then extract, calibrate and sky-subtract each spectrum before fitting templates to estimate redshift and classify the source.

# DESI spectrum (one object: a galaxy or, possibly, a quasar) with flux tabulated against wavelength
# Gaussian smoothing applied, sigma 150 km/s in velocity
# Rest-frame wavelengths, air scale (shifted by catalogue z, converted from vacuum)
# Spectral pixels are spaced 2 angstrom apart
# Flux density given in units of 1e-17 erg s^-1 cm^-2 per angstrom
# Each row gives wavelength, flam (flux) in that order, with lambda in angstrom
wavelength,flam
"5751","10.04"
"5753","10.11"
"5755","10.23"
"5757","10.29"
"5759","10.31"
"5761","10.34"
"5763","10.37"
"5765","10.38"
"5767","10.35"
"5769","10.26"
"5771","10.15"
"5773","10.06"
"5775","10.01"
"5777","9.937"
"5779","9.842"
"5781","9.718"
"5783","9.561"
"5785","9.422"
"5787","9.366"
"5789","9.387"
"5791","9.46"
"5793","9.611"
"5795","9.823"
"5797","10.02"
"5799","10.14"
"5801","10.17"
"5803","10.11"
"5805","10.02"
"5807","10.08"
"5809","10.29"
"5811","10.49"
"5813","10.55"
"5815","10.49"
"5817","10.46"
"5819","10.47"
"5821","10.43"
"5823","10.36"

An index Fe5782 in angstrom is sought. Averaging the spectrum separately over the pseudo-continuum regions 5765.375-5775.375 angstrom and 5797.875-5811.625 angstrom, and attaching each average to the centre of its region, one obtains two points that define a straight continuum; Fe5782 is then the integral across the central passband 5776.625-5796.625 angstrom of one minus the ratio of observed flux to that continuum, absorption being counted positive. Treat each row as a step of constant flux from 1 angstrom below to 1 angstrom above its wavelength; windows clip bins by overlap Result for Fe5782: 1.11 angstrom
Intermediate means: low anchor 10.2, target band 9.62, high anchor 10.2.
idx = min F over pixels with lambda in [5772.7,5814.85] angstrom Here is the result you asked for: 9.366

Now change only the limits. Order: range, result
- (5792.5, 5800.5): 9.611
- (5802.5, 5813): 10.02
